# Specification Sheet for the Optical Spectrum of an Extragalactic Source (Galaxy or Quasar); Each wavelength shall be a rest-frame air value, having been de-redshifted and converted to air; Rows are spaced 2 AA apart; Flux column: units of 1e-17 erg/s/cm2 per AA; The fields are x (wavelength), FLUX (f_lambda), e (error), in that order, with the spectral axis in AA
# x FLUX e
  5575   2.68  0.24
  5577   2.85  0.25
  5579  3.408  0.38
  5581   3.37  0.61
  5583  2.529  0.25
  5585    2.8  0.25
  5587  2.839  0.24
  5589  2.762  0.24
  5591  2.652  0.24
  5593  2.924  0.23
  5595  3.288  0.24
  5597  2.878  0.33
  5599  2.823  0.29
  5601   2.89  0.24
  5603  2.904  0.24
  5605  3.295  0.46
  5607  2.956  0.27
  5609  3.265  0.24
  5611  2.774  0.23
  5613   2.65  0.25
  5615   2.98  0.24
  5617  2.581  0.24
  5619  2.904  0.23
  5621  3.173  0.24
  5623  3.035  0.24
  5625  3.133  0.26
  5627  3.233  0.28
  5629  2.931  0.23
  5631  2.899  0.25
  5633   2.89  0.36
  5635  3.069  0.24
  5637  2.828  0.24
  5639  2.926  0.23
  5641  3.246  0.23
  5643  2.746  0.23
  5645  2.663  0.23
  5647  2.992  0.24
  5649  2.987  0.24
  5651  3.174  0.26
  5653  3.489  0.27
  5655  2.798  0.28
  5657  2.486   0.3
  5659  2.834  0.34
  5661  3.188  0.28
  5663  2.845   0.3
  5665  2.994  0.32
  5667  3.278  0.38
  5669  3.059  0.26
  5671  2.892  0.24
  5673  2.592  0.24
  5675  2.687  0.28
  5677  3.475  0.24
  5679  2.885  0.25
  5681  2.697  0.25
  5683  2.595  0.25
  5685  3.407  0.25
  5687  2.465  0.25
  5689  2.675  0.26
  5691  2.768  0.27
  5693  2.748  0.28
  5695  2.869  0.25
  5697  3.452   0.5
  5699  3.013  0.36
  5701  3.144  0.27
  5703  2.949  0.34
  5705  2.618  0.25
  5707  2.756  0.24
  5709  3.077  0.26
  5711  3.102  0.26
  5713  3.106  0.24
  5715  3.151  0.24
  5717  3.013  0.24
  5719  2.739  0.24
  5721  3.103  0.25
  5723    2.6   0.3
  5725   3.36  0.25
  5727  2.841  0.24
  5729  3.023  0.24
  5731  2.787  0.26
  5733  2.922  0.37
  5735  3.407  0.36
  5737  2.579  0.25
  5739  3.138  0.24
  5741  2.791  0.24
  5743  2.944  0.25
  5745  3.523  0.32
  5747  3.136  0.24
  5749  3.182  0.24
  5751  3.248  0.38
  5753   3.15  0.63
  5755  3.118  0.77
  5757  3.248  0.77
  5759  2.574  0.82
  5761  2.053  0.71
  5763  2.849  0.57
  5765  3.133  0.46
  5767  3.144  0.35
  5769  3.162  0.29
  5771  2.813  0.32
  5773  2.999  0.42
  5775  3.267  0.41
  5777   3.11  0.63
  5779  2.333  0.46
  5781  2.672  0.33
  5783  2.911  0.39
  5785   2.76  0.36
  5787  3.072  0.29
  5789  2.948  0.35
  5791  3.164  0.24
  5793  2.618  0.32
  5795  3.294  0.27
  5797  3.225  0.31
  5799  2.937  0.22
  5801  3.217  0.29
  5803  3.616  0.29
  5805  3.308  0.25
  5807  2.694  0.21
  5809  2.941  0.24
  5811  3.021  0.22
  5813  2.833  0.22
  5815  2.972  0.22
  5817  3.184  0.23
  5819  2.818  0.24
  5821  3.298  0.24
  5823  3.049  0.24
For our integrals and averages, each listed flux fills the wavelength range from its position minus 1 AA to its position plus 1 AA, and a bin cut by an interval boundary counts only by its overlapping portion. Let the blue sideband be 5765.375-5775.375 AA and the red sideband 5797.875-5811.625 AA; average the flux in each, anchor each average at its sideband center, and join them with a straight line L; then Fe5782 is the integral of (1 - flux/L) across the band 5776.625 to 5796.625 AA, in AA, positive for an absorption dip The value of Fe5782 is 1.3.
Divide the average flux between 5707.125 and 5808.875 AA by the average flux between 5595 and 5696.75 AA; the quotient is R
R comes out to 1.02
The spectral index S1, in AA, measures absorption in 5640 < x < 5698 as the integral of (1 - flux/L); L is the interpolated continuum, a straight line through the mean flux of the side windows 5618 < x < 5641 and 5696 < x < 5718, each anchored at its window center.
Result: 1.8 AA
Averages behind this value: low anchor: 3.01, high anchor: 3.03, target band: 2.93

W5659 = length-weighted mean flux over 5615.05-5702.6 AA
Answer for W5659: 2.95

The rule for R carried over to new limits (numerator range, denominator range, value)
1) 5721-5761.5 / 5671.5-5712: 1.03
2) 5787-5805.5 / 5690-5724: 1.06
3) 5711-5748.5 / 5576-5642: 1.02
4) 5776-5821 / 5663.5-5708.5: 1.03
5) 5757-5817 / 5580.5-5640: 1.01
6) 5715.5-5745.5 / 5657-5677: 1.01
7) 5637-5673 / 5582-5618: 1.03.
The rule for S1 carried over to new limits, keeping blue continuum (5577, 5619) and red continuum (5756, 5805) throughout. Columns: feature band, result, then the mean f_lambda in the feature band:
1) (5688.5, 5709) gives 0.26 AA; 2.91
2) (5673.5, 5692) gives 0.65 AA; 2.84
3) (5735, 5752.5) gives -0.76 AA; 3.09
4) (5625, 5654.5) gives -0.70 AA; 3.01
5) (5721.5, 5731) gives 0.04 AA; 2.95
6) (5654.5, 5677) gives 0.28 AA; 2.91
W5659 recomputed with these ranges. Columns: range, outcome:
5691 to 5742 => 2.97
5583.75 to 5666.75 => 2.95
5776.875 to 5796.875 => 2.89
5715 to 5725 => 2.94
